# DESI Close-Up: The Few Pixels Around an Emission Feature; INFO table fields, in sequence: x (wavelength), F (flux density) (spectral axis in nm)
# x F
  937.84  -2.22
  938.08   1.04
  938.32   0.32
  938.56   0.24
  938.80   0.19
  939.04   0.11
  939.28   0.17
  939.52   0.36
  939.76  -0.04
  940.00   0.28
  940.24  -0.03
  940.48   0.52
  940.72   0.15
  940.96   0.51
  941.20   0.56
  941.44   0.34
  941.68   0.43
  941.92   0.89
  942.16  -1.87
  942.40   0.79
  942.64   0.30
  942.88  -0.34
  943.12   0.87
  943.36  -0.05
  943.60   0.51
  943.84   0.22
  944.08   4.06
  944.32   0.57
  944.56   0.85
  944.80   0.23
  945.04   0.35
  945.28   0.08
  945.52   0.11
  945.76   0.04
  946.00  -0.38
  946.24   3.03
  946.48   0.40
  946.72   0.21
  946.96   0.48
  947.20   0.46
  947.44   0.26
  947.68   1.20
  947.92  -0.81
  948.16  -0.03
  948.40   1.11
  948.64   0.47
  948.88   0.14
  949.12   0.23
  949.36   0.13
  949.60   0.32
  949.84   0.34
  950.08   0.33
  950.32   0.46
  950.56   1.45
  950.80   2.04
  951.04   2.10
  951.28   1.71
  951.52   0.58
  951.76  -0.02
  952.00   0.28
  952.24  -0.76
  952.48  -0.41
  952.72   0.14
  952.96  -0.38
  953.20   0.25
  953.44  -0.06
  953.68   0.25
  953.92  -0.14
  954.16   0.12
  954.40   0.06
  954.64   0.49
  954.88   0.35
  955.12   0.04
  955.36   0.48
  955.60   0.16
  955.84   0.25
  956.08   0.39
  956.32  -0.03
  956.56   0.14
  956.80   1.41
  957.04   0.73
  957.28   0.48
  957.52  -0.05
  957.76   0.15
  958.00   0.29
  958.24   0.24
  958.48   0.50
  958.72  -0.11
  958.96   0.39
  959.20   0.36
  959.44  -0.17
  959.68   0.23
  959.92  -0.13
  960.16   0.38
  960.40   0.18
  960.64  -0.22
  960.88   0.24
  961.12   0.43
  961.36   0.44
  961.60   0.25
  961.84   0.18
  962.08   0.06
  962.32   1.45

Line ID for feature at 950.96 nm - [O III] 5007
